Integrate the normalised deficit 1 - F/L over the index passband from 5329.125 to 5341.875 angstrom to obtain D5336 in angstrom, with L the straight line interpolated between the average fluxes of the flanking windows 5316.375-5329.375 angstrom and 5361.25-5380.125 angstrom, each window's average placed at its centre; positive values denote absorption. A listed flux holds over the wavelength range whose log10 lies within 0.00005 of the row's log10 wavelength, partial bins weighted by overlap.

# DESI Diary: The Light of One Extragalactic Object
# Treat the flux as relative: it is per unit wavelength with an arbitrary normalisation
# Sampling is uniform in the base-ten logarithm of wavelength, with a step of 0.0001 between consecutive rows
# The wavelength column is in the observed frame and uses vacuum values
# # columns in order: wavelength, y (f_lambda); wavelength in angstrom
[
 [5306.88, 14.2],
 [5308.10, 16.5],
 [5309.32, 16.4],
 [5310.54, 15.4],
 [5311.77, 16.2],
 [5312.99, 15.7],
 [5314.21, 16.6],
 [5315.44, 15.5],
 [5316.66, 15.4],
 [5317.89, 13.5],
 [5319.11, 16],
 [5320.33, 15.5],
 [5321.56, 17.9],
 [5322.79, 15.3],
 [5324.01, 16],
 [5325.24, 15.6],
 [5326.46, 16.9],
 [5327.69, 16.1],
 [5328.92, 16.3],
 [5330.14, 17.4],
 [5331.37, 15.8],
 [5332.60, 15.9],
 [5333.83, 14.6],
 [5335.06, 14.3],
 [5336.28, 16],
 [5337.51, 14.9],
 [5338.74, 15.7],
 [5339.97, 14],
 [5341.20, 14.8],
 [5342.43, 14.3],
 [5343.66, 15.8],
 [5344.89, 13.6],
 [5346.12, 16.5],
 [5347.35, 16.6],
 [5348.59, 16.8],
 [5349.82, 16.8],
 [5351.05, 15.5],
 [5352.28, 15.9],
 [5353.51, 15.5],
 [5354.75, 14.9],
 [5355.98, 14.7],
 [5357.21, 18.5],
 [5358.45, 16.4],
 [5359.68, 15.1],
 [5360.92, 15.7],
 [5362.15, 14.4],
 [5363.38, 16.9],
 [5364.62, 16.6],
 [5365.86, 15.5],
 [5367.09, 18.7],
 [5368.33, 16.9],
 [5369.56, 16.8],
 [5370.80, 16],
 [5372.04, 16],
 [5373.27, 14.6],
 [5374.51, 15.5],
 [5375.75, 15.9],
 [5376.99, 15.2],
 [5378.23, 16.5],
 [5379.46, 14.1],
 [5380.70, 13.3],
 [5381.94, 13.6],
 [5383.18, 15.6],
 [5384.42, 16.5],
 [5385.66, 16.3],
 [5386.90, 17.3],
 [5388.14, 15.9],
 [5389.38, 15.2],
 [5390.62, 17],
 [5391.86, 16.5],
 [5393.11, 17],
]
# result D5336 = 0.4 angstrom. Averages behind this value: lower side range 15.9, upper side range 16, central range 15.4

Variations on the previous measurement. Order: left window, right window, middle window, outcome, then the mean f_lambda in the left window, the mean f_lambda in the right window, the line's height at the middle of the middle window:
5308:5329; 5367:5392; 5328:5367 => 0.36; 15.9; 15.8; 15.9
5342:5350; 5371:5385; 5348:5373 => -1.08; 15.7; 15.2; 15.5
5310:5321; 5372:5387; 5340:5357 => -0.11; 15.5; 15.3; 15.4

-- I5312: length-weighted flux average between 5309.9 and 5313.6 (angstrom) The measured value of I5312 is 15.8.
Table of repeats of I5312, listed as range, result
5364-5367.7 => 16.9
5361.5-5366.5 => 15.9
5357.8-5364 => 15.7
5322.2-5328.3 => 16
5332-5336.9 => 15.2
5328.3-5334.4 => 16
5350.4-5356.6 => 15.3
